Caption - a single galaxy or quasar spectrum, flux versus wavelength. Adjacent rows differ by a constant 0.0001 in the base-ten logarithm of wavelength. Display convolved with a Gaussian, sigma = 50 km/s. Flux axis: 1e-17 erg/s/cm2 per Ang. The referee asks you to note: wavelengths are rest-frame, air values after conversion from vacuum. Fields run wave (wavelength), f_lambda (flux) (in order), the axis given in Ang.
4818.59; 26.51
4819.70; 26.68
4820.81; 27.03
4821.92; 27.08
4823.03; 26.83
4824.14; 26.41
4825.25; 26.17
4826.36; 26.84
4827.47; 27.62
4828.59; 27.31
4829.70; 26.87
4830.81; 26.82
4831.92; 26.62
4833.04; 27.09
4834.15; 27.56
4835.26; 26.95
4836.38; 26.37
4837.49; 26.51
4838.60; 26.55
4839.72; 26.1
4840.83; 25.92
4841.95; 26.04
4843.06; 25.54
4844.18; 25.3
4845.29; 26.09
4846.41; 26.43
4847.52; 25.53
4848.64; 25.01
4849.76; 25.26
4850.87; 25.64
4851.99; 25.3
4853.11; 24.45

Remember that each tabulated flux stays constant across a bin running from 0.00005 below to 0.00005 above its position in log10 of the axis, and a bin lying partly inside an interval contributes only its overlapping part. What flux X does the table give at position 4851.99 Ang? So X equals 25.3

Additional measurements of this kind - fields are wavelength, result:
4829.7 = 26.87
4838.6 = 26.55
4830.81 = 26.82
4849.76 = 25.26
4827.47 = 27.62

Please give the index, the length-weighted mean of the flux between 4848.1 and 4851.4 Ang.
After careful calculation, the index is 25.3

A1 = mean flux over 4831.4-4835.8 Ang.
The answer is 27.1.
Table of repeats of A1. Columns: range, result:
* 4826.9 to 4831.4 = 27.1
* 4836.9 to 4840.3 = 26.4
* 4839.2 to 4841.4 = 26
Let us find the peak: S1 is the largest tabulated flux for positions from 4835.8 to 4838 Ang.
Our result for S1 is 26.51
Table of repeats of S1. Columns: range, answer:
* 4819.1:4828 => 27.62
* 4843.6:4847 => 26.43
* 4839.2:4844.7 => 26.1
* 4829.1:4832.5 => 26.87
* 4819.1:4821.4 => 27.03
